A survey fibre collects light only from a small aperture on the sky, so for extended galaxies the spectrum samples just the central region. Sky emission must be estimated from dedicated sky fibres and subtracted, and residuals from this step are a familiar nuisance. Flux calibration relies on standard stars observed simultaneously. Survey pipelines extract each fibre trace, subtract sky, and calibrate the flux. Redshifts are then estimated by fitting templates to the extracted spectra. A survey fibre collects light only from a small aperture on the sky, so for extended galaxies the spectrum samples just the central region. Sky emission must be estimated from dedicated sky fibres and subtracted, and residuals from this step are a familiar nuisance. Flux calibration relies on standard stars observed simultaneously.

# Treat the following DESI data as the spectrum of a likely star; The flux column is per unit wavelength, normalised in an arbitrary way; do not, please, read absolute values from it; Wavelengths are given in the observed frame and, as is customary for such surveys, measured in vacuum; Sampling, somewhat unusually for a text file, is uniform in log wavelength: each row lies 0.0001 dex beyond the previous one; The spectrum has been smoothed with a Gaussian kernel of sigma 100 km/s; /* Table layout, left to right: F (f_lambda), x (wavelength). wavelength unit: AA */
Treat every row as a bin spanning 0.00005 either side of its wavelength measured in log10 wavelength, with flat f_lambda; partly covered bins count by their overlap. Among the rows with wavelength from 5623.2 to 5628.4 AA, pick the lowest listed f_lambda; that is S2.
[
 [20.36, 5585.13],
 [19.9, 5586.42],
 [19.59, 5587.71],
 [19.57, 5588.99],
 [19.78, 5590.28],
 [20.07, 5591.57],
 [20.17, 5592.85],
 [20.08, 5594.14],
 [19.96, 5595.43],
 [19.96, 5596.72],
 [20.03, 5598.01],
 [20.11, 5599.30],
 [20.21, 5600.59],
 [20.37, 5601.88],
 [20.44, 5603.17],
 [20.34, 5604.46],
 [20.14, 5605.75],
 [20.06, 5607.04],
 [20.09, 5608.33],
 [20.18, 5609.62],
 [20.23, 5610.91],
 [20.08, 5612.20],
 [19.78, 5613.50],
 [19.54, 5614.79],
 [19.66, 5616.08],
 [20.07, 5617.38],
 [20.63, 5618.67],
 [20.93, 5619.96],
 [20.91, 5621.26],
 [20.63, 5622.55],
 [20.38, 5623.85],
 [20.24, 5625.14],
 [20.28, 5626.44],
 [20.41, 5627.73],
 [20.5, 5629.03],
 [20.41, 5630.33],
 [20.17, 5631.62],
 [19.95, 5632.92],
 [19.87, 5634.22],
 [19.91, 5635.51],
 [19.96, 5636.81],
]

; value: 20.24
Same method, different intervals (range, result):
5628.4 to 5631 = 20.41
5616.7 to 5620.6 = 20.07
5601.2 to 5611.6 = 20.06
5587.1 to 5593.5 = 19.57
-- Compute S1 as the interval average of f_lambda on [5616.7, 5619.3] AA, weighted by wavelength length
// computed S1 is 20.3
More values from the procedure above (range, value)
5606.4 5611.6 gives 20.2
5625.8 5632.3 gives 20.4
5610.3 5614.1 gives 20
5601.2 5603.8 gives 20.4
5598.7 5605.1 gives 20.3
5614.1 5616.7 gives 19.6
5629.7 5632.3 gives 20.3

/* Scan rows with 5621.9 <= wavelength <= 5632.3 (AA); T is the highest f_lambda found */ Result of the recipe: 20.63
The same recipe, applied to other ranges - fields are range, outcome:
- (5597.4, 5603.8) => 20.44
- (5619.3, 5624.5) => 20.93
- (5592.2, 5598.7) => 20.17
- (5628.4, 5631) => 20.5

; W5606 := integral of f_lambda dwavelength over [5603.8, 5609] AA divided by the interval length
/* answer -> 20.2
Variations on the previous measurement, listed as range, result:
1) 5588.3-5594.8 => 19.9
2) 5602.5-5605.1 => 20.4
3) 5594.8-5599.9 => 20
